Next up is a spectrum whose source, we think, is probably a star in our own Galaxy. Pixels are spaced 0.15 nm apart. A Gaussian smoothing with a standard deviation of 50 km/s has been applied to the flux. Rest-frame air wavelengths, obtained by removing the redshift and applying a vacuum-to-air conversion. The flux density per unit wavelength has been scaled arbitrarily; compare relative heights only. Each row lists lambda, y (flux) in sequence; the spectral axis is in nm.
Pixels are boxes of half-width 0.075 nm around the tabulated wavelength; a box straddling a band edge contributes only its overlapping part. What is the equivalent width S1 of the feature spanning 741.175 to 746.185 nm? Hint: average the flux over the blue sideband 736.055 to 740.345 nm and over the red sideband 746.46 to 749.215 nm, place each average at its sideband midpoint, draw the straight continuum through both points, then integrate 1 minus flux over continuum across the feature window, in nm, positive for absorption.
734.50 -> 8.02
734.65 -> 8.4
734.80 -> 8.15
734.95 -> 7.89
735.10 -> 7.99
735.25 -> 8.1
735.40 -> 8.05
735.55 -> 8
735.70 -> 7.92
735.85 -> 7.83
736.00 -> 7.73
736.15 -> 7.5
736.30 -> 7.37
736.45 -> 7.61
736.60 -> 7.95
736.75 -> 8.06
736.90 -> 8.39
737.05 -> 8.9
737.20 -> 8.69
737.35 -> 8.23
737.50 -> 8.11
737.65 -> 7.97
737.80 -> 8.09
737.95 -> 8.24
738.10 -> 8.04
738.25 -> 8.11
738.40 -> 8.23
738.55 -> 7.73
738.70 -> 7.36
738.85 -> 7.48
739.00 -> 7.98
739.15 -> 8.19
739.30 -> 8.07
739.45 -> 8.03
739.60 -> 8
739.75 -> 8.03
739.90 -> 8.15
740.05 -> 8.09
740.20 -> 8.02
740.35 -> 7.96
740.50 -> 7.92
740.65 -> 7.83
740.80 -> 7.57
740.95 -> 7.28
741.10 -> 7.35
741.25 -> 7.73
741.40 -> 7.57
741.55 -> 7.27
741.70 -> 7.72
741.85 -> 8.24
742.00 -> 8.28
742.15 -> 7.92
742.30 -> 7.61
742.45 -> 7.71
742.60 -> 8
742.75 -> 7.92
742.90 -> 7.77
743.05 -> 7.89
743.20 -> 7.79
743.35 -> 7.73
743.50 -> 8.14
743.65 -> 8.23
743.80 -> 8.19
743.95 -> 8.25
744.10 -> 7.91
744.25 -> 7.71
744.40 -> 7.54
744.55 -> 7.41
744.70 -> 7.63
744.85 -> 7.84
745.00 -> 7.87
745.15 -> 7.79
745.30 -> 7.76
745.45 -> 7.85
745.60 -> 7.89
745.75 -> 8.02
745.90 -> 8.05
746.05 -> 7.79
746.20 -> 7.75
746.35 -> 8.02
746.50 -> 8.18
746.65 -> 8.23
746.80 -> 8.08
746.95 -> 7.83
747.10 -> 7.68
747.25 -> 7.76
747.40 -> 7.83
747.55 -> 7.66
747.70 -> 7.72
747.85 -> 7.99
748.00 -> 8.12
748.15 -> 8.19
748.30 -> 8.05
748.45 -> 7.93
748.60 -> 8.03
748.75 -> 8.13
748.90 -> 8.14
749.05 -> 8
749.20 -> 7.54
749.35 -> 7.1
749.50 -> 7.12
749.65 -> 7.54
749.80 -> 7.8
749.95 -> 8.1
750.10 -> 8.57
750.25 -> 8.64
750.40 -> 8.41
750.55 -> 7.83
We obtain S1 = 0.09 nm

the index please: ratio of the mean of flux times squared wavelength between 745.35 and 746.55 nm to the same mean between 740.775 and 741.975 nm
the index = 1.05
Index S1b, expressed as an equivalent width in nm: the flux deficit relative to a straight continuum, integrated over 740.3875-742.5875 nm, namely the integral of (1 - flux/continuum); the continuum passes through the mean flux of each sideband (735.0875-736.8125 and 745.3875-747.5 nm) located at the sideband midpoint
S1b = 0.04 nm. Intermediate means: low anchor 7.84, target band 7.73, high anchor 7.92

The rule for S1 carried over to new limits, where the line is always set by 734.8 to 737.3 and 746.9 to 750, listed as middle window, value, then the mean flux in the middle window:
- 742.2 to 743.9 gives 0.00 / 7.91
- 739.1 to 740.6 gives -0.02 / 8.04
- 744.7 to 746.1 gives 0.00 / 7.86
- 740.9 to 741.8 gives 0.05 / 7.51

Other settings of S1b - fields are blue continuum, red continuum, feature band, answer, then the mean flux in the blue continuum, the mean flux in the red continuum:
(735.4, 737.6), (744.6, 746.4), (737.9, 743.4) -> 0.057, 8.02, 7.85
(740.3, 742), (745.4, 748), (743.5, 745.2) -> -0.010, 7.7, 7.91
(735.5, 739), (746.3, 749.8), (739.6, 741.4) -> 0.031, 7.98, 7.86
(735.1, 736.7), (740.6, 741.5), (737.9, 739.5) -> -0.058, 7.82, 7.54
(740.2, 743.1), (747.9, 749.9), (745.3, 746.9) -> -0.034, 7.77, 7.83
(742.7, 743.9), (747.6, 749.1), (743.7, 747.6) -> 0.060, 7.96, 8.02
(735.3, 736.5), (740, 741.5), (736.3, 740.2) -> -0.158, 7.76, 7.72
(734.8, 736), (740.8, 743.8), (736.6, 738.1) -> -0.066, 7.96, 7.8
